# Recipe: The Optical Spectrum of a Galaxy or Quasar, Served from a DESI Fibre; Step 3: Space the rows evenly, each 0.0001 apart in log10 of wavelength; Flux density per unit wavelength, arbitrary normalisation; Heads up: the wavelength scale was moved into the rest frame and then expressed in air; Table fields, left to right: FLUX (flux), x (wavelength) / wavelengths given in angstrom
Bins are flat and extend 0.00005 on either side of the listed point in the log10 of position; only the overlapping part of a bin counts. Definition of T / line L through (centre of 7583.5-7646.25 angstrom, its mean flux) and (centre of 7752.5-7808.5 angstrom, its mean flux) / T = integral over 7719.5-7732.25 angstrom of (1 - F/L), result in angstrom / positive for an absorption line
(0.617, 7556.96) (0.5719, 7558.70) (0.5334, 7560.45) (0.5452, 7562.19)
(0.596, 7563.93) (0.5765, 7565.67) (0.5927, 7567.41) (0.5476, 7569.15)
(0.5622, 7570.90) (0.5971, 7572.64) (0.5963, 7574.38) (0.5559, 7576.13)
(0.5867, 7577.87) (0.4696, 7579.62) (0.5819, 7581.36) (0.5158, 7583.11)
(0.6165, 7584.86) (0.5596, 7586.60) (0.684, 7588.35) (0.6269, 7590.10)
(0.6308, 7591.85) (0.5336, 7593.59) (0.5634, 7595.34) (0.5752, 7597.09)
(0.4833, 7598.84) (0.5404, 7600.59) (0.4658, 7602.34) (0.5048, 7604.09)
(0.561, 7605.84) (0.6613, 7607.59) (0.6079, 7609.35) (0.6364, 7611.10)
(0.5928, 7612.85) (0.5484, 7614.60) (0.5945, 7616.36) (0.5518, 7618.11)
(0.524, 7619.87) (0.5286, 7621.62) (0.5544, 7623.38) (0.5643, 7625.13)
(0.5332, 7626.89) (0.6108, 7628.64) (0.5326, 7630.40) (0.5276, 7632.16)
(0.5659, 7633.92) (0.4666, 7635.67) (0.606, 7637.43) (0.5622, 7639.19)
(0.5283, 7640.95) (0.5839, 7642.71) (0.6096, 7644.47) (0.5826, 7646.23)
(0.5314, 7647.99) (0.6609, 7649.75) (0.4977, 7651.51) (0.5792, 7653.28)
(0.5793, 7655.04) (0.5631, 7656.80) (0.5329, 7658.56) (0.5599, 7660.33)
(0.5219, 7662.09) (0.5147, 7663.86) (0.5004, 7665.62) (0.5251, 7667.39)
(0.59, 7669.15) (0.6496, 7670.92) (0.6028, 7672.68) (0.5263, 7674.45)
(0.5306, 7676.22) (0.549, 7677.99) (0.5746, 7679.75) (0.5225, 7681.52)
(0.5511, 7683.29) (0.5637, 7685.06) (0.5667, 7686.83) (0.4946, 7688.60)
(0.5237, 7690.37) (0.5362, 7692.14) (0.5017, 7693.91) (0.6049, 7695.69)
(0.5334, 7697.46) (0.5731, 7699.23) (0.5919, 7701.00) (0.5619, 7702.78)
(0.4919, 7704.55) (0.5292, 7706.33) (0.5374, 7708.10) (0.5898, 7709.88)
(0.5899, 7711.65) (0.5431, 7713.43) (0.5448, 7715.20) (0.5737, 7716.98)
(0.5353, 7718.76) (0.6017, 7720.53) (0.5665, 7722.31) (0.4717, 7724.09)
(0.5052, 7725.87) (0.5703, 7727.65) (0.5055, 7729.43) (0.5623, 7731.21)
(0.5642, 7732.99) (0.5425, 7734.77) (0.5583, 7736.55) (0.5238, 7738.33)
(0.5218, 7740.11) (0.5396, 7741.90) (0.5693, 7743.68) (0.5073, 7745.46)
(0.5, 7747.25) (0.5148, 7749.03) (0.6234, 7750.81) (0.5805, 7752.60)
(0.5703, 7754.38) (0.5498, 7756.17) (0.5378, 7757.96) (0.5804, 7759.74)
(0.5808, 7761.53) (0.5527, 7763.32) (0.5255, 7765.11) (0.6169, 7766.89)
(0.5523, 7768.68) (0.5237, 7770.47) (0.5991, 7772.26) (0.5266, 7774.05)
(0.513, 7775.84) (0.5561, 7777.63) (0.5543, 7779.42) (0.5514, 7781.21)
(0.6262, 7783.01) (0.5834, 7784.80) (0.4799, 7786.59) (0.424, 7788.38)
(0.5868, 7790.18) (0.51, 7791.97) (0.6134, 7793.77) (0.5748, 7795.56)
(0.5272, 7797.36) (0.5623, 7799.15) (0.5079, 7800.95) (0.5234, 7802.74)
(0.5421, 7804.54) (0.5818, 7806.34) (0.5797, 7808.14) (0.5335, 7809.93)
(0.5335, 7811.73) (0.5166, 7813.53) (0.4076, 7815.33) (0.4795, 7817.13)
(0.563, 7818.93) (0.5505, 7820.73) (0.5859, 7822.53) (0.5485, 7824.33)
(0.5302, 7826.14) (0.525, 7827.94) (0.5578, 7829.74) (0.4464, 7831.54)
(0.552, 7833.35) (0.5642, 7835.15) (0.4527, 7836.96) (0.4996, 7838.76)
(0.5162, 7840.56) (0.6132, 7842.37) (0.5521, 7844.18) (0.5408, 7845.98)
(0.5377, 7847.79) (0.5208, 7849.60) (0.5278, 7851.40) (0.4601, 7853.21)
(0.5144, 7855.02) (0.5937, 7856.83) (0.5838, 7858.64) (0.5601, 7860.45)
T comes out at 0.4 angstrom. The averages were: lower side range 0.567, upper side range 0.552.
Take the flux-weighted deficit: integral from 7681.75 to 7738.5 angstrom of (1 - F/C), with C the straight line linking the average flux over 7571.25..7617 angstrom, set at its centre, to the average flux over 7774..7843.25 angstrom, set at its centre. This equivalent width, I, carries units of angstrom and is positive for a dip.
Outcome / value 0.57 angstrom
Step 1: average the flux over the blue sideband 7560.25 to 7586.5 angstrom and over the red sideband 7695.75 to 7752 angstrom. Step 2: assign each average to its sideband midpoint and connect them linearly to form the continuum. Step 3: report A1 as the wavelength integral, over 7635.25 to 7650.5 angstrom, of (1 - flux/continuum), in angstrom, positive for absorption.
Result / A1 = -0.4 angstrom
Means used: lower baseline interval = 0.566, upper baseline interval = 0.548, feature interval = 0.572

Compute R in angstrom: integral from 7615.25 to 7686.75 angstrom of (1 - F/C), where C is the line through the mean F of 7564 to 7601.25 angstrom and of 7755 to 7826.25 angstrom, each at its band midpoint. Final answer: 0.8 angstrom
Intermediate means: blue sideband 0.572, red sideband 0.545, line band 0.556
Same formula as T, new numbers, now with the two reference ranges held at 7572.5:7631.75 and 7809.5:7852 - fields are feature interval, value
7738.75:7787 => -1.32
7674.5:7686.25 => 0.12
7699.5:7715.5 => -0.17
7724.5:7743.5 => 0.18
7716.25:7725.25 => -0.03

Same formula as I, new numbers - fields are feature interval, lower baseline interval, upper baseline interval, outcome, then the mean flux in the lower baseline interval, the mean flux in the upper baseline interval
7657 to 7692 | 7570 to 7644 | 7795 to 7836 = 0.4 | 0.564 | 0.534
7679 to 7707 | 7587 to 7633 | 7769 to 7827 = 0.5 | 0.567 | 0.541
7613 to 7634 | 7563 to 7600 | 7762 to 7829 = 0.5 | 0.574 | 0.543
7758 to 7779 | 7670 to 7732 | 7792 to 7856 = -0.6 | 0.551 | 0.532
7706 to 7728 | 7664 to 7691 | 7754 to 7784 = 0.2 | 0.551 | 0.56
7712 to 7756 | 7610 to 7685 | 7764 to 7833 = 0.2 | 0.559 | 0.54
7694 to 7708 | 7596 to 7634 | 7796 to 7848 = -0.1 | 0.557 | 0.532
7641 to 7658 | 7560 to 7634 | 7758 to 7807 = -0.3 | 0.566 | 0.551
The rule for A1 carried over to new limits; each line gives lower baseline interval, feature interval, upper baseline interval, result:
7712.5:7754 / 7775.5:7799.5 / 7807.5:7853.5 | -0.6 angstrom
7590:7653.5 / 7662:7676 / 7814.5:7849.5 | 0.0 angstrom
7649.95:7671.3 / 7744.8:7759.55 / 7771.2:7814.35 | -0.1 angstrom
